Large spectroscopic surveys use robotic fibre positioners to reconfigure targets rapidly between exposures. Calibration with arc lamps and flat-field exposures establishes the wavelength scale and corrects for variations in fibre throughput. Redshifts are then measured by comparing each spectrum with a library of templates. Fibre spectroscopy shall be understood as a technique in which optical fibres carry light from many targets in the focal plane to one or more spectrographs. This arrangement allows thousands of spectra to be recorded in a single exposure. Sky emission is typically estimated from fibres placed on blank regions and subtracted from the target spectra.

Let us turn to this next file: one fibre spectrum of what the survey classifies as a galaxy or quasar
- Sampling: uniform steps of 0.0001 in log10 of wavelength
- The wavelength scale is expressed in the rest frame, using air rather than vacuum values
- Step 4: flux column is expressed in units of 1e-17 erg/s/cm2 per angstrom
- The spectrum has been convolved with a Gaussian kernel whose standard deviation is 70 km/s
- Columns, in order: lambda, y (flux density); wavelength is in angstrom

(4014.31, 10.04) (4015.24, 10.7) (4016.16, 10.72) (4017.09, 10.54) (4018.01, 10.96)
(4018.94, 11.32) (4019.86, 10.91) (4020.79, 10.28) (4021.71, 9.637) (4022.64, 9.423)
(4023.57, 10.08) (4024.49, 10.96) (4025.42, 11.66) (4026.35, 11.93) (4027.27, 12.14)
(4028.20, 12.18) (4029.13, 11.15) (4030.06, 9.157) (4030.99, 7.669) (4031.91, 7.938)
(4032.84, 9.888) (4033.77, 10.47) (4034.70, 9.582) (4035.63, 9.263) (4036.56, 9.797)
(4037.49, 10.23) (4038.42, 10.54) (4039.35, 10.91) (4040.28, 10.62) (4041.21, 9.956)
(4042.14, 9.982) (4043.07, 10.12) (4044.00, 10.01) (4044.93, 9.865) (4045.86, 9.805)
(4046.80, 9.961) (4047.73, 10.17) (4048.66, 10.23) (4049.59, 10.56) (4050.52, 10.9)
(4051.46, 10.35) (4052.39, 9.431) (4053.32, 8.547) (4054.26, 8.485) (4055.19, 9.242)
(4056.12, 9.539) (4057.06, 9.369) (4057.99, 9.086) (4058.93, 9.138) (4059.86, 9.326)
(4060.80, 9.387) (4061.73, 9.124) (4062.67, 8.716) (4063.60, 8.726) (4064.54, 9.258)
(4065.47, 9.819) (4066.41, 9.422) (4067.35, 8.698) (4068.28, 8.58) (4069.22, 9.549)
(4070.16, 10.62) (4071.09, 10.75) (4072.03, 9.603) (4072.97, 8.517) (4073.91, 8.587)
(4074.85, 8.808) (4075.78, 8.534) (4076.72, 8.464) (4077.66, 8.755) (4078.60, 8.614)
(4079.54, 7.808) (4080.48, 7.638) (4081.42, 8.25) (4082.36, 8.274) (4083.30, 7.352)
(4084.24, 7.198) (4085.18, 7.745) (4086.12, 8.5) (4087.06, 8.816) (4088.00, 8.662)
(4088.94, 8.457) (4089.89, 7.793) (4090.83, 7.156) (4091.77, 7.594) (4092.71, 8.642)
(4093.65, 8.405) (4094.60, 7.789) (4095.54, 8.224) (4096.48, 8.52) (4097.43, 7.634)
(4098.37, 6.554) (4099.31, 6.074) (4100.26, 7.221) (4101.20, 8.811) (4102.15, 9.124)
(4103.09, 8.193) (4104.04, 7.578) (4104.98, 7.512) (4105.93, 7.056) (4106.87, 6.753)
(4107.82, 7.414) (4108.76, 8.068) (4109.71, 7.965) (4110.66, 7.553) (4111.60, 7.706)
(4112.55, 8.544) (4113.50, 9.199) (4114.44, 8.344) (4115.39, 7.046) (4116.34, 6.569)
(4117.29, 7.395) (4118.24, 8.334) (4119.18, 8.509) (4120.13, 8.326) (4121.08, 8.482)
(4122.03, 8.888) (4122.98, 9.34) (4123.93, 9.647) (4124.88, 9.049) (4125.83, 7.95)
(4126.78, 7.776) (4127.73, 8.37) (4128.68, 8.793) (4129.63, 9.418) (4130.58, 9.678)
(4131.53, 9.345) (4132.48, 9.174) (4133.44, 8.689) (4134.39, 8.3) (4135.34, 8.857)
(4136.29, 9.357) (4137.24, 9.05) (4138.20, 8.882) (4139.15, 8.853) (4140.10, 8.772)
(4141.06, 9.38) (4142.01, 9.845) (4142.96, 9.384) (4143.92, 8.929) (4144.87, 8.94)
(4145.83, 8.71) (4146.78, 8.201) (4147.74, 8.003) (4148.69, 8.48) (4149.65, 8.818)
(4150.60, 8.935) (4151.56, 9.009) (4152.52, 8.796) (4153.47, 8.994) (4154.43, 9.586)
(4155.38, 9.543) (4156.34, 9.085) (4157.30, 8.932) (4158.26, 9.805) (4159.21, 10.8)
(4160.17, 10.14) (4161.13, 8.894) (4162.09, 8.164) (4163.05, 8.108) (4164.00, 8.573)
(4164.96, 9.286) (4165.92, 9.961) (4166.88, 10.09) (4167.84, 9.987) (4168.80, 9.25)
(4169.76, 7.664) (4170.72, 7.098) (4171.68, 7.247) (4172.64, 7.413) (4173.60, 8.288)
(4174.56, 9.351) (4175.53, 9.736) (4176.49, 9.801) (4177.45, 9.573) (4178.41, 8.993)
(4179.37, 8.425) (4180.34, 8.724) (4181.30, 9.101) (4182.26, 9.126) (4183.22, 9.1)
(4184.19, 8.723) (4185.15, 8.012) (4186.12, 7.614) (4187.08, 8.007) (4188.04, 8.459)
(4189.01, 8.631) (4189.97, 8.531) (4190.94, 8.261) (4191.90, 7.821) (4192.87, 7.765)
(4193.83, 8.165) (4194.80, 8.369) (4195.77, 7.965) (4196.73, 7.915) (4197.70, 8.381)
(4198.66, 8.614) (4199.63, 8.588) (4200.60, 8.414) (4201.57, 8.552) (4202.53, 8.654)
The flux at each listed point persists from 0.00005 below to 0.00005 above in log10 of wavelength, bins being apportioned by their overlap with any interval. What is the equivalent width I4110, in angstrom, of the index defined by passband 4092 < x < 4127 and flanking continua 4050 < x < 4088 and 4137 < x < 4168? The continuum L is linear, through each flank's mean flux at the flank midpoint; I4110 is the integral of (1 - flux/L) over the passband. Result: 3.9 angstrom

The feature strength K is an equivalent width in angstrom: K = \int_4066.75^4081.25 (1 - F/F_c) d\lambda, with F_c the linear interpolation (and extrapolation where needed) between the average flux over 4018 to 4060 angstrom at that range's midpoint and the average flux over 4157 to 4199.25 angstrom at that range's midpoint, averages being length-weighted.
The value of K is 1.2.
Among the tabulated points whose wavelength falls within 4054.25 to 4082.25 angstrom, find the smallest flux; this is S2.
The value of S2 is 7.638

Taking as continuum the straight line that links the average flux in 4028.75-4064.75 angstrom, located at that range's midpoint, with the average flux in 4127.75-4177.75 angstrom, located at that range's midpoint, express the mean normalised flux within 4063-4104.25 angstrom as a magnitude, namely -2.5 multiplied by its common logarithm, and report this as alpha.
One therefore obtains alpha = 0.13 mag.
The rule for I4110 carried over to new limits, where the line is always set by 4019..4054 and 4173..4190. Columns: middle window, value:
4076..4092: 2.7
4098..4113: 3.0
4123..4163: 0.6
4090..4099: 1.7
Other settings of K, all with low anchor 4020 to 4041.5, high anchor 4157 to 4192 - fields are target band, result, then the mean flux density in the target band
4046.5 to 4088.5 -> 3.59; 9.04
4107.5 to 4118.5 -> 1.85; 7.84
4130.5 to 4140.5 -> 0.25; 8.97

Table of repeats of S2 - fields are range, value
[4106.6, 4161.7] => 6.569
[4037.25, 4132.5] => 6.074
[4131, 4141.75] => 8.3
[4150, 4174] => 7.098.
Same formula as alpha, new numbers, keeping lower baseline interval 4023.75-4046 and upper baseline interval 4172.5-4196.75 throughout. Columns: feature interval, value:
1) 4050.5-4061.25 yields 0.077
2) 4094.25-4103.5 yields 0.215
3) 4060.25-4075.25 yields 0.070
